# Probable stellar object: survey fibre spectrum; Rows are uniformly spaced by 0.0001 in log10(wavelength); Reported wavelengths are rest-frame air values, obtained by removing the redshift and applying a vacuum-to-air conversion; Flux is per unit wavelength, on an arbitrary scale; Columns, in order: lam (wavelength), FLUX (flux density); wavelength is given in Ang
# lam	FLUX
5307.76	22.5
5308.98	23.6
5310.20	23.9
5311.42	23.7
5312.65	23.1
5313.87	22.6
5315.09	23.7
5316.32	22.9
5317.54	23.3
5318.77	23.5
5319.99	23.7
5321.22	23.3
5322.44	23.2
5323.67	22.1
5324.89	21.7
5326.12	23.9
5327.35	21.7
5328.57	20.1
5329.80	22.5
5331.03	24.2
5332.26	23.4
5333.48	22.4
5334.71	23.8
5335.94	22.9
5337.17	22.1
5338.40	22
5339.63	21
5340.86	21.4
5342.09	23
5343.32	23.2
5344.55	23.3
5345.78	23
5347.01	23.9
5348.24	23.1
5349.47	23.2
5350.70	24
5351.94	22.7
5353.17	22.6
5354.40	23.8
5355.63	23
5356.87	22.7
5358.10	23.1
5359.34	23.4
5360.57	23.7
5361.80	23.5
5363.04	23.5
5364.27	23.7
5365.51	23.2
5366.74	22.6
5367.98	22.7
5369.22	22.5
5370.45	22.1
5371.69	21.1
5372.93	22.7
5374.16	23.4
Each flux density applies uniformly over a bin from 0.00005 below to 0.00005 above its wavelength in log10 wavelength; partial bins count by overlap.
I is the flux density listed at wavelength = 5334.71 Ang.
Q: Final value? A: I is 23.8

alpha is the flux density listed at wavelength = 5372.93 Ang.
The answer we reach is 22.7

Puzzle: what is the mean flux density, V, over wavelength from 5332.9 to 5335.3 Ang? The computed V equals 23.1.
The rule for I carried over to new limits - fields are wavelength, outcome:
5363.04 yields 23.5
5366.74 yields 22.6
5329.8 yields 22.5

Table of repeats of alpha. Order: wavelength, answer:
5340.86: 21.4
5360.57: 23.7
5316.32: 22.9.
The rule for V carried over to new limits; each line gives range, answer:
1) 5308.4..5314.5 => 23.4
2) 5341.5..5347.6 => 23.3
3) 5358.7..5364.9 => 23.5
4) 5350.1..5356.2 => 23.2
